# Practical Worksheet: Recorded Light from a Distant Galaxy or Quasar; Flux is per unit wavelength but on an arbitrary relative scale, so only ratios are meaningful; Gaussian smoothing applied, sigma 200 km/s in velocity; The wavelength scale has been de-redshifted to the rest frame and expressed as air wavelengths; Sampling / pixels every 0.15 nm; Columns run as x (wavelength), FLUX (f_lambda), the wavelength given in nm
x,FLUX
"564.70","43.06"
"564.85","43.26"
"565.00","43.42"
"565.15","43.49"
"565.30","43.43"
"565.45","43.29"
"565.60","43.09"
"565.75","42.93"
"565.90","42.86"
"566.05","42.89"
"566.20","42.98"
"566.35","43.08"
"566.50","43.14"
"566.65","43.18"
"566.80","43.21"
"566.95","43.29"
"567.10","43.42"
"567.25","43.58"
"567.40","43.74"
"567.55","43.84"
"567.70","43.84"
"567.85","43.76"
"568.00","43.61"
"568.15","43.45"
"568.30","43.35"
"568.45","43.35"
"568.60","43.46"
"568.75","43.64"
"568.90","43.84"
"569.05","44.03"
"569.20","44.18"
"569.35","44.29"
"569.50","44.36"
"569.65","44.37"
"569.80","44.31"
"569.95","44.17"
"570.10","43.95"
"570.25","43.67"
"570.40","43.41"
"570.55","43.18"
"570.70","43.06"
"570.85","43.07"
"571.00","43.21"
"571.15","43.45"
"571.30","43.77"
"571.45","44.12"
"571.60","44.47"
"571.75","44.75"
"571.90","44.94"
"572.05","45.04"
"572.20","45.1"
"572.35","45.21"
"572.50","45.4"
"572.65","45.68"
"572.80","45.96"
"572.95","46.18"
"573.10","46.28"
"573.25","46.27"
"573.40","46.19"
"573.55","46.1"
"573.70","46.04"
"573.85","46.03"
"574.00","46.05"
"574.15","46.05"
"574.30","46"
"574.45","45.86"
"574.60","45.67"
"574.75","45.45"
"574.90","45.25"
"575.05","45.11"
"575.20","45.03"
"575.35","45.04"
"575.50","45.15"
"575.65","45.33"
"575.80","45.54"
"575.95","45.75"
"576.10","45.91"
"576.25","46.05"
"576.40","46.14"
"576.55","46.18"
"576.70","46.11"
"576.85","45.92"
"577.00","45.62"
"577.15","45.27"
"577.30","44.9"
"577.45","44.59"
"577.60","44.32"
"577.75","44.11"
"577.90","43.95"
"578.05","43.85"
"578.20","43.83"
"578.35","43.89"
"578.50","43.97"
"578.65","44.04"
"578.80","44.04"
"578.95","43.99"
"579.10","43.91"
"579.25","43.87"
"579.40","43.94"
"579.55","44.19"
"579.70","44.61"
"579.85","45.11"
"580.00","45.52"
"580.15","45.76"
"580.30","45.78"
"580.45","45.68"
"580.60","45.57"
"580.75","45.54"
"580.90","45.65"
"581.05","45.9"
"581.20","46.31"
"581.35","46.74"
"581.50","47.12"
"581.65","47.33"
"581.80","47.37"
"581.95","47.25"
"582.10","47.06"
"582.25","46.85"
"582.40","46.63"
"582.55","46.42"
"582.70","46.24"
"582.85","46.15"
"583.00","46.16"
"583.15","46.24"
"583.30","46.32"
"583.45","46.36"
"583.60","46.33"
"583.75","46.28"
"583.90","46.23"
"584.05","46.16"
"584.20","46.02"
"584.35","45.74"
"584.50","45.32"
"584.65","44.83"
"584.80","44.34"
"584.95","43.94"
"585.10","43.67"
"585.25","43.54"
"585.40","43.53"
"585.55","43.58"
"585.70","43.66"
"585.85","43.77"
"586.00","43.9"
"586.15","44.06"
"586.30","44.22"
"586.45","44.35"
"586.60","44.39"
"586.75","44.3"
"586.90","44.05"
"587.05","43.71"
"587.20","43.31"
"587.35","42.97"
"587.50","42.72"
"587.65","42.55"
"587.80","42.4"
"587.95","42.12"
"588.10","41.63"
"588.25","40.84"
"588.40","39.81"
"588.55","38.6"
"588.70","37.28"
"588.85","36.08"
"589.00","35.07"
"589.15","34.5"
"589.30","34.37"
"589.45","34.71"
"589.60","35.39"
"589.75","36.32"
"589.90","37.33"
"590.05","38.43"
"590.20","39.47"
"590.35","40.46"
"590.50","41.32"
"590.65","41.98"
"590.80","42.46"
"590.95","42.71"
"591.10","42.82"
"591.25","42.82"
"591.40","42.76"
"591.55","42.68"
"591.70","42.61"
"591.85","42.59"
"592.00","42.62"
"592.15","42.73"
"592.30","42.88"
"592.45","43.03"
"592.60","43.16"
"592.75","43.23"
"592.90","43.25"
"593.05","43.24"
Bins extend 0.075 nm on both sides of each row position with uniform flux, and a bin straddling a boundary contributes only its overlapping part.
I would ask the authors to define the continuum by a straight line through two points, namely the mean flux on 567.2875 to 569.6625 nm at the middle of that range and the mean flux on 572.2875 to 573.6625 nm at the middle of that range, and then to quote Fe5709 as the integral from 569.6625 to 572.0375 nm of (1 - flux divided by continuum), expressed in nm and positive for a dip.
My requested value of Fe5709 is 0.055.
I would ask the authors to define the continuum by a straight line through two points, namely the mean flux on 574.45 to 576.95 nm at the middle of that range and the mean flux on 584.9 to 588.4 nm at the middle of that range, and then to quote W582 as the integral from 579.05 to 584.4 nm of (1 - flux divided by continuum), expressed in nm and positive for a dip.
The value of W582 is -0.20 nm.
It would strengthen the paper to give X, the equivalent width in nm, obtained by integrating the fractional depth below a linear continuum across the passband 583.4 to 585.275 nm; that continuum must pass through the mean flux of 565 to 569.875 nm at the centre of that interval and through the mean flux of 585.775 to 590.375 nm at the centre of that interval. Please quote -0.20 nm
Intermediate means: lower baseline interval 43.5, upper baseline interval 40.4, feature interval 45.3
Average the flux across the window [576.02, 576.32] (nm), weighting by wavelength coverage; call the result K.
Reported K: 46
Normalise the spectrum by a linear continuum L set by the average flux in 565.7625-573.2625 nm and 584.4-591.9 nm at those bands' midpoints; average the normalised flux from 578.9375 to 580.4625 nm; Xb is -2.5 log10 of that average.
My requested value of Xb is -0.05 mag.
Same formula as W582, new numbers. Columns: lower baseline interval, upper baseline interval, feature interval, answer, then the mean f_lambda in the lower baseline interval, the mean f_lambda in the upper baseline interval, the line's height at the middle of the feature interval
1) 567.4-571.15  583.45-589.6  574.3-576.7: -0.13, 43.7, 42.4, 43.3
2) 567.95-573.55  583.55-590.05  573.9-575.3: -0.06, 44.4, 42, 43.8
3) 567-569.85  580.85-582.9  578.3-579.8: 0.07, 43.8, 46.7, 46.1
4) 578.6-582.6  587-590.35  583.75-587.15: -0.23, 45.6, 39.1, 41.7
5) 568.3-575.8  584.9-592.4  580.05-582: -0.15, 44.8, 41.4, 42.9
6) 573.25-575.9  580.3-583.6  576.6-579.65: 0.11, 45.7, 46.4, 46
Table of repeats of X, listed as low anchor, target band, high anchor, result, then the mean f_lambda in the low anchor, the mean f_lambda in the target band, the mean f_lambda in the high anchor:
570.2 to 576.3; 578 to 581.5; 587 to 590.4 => -0.192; 45.1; 44.9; 39.1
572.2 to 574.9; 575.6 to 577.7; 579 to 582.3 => 0.013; 45.9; 45.5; 45.8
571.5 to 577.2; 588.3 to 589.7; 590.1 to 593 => 0.215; 45.6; 36.3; 42.4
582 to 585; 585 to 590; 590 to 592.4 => 0.339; 46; 41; 42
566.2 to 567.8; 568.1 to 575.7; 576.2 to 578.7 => -0.110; 43.4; 44.7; 44.9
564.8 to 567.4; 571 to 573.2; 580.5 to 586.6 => -0.048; 43.2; 45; 45.6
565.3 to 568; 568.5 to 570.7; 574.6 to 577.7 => 0.004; 43.3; 43.9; 45.4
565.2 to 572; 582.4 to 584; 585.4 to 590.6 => -0.188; 43.6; 46.3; 40.7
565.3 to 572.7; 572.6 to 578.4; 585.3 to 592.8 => -0.333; 43.8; 45.5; 41.3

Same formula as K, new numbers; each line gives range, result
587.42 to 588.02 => 42.5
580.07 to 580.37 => 45.8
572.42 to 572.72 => 45.5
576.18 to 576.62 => 46.1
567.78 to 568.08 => 43.7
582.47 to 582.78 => 46.3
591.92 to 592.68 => 42.9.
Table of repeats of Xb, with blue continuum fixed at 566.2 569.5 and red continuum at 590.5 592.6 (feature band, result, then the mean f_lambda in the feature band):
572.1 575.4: -0.06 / 45.7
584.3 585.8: -0.03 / 44.2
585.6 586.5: -0.03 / 44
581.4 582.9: -0.09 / 46.9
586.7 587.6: -0.02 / 43.5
